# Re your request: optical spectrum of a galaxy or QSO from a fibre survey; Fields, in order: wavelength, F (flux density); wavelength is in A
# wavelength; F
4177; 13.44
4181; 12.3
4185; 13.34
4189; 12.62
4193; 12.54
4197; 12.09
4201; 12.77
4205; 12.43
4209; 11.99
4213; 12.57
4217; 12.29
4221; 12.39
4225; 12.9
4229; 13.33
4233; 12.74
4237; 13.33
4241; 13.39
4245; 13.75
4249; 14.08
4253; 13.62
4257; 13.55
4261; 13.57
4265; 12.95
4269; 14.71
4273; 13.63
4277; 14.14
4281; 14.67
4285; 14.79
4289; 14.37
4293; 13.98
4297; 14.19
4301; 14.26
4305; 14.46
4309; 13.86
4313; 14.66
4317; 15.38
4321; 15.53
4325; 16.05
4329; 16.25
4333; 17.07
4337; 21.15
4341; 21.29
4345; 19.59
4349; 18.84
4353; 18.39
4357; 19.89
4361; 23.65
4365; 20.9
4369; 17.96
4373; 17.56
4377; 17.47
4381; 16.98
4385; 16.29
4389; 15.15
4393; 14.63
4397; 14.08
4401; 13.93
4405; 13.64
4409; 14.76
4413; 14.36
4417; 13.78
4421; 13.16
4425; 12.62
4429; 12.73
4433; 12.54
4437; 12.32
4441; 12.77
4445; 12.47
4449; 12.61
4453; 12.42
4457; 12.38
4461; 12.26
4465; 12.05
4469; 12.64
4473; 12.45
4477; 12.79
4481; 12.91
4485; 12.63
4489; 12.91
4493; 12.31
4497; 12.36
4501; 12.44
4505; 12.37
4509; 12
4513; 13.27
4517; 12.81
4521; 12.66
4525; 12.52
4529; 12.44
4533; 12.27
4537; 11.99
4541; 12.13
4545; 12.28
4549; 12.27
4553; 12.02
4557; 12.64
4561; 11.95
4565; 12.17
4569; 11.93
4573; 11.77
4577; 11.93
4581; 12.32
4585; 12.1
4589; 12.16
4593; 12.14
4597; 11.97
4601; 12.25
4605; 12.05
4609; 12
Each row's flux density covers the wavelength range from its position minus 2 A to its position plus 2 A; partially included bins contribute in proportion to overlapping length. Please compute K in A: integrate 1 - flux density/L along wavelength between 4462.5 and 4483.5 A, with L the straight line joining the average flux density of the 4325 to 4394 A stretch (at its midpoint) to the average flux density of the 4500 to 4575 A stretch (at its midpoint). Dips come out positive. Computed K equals 2.8 A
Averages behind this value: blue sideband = 18.4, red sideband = 12.3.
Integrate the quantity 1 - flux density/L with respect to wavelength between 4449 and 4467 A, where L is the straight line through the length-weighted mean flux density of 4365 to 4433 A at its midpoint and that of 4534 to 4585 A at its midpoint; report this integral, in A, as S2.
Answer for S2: 2.1 A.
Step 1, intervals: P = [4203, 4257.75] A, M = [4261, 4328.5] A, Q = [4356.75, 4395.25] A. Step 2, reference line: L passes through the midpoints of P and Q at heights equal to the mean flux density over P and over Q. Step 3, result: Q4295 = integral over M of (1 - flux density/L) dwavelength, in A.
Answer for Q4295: 3.1 A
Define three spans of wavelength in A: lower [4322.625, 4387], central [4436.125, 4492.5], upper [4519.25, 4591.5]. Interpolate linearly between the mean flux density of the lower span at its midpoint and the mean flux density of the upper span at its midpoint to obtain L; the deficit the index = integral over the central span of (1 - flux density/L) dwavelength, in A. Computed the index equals 9.6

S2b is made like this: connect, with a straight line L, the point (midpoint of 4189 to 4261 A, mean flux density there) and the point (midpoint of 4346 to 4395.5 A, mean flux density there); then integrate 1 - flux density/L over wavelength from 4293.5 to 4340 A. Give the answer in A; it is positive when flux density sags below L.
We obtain 1.33 A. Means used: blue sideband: 12.9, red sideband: 18.1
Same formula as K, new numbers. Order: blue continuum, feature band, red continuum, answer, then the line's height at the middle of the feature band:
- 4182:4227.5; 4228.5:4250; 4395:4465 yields -1.3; 12.6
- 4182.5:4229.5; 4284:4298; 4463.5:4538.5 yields -1.9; 12.6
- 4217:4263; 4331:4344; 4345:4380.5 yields -1.3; 18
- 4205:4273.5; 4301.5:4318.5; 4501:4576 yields -2.0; 13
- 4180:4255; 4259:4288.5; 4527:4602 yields -3.1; 12.8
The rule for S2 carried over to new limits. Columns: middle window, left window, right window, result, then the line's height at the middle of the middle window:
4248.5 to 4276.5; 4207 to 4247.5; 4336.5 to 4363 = 2.4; 15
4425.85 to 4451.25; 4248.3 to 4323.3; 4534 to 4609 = 1.0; 13.1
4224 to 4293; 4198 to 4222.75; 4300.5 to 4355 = 2.4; 14.3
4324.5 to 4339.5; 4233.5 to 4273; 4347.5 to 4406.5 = -1.8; 16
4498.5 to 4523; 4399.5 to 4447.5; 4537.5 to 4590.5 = -0.1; 12.5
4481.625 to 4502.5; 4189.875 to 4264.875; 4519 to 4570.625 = -0.3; 12.4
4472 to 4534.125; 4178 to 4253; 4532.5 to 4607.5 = -1.6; 12.3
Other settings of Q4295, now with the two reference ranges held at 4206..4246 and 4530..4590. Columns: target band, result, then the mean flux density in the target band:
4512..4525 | -0.6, 12.8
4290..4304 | -1.7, 14.2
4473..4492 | -0.7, 12.7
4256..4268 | -0.7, 13.5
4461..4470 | 0.0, 12.3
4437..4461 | -0.2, 12.5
